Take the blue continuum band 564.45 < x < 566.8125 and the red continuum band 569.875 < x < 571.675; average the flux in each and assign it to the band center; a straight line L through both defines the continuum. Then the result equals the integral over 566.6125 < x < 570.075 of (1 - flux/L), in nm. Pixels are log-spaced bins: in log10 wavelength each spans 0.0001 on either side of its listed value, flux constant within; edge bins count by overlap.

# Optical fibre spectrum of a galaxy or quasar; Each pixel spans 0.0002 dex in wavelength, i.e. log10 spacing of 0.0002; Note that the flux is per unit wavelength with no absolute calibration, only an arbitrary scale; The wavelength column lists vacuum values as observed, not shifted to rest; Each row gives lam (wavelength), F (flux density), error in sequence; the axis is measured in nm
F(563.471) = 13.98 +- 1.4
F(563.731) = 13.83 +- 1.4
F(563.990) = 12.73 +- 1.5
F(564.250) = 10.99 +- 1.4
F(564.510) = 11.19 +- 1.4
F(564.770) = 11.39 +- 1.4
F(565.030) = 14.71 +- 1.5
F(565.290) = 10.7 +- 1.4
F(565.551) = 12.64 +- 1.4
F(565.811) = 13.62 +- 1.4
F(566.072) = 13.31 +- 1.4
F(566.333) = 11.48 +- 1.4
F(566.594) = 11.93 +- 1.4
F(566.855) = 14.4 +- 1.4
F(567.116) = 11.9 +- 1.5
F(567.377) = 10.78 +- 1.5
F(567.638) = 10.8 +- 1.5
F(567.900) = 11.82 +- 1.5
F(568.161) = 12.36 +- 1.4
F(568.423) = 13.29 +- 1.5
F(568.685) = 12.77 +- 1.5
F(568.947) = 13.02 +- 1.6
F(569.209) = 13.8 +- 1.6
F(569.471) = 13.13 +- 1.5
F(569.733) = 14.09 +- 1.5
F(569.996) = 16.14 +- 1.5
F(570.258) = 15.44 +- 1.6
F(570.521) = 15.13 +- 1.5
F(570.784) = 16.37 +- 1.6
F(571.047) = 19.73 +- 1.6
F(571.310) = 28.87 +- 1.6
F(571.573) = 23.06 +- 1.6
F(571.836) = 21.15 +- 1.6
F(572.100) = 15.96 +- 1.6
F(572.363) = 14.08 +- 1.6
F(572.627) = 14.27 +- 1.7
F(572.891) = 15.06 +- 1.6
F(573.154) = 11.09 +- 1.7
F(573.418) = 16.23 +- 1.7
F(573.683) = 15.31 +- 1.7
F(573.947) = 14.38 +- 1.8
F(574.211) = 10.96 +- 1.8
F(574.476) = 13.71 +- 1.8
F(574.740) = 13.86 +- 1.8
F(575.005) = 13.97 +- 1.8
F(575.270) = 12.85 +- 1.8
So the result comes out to 0.67 nm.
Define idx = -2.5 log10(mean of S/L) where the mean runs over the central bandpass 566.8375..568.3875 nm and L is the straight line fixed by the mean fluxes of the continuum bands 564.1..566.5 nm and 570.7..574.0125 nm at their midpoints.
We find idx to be 0.17 mag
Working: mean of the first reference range 12.2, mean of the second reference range 17.4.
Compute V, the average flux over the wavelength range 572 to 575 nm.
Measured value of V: 14.1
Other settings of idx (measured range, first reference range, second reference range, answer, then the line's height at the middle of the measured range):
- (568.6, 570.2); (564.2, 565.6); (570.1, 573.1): 0.15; 15.9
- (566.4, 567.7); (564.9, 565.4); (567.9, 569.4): 0.08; 12.9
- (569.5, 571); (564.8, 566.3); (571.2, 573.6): 0.04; 16.1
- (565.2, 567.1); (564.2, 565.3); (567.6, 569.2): -0.03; 12.2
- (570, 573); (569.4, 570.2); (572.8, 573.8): -0.24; 14.5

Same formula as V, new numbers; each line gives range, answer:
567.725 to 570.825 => 13.8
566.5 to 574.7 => 14.9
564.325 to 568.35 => 12.2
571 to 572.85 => 19.4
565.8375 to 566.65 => 12.4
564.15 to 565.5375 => 11.9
